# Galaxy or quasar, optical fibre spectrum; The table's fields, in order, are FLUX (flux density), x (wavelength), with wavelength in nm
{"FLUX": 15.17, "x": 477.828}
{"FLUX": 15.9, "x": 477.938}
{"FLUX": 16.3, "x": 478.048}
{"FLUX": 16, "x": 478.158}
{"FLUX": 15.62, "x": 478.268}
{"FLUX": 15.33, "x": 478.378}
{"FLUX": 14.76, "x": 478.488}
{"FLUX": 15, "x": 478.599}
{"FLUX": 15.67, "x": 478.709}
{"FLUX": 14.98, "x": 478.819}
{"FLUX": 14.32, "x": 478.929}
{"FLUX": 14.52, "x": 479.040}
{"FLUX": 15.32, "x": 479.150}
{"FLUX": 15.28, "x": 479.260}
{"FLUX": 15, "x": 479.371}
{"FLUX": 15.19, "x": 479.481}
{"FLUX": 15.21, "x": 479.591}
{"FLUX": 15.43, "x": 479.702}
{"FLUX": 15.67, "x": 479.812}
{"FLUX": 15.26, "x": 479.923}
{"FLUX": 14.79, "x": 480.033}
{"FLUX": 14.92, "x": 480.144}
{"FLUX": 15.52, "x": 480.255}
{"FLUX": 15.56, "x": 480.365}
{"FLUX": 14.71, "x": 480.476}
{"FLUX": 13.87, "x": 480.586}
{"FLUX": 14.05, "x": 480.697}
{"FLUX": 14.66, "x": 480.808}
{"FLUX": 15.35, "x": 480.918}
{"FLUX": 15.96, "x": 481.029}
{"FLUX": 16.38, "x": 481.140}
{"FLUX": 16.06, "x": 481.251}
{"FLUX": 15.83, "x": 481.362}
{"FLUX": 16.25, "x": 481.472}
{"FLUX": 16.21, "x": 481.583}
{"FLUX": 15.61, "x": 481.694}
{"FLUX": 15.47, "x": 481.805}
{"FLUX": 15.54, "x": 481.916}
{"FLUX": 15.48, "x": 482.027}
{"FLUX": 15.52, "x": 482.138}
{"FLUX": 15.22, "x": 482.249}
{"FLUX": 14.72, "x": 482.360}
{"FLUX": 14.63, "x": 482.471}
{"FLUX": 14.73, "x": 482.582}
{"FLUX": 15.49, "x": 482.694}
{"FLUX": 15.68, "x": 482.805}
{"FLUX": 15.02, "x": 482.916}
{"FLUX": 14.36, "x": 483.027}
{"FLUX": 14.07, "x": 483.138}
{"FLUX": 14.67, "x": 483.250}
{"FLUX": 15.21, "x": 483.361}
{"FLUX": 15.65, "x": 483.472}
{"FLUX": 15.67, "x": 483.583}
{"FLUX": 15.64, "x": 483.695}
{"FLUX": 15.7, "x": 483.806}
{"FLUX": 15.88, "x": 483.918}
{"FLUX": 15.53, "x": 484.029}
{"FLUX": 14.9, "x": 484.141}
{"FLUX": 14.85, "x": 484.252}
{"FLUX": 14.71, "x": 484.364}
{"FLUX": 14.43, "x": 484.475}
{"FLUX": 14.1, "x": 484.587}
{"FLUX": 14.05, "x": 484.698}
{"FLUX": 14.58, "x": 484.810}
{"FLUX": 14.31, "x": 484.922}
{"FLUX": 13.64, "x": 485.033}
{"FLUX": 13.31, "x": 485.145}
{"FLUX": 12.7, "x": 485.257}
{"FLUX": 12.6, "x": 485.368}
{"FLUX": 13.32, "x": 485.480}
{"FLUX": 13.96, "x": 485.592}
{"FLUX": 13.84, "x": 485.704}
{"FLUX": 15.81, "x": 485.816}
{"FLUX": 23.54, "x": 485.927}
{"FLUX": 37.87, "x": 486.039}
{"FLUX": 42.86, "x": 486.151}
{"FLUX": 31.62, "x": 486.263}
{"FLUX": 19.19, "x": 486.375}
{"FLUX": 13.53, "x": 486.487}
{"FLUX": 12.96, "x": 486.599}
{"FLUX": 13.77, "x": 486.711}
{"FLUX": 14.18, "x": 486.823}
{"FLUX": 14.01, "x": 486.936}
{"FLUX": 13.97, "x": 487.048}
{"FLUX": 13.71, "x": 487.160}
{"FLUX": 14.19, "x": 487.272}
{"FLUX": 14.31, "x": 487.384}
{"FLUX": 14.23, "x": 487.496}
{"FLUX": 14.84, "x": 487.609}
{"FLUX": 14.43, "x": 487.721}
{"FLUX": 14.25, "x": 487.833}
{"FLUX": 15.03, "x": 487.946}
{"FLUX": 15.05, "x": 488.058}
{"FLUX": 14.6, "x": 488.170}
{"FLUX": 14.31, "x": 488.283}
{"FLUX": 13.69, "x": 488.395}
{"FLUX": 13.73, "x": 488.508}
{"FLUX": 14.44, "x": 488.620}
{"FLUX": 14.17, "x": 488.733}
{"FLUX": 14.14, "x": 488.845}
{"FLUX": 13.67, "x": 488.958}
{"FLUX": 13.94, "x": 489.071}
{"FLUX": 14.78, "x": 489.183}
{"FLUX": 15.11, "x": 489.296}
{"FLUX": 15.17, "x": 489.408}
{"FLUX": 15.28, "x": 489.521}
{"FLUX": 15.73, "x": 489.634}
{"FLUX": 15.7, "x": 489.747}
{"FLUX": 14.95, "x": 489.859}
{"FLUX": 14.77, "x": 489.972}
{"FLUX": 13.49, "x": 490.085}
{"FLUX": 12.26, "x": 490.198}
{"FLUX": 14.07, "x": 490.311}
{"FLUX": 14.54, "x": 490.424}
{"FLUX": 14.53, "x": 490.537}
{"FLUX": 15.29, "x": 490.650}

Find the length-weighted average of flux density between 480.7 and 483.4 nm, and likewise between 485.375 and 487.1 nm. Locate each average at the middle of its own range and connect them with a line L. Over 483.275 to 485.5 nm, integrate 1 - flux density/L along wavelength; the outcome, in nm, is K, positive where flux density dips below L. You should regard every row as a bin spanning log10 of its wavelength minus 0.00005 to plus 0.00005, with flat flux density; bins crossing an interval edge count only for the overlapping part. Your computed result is 0.38 nm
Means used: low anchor 15.3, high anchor 19.4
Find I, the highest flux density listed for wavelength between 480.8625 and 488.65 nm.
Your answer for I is 42.86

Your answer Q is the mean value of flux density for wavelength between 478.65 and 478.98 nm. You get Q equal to 15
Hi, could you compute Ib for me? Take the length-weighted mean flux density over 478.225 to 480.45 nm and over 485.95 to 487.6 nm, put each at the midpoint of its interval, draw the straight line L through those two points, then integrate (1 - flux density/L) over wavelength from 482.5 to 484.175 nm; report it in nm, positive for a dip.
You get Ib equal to 0.21 nm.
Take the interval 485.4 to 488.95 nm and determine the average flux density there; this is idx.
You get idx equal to 16.8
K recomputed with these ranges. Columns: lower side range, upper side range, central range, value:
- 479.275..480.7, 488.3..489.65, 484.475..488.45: -0.50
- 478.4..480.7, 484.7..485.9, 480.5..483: -0.12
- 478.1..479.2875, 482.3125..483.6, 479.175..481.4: -0.02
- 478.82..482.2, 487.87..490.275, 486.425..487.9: 0.06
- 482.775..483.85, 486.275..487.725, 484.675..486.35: -0.48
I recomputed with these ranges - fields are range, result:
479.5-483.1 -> 16.38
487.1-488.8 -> 15.05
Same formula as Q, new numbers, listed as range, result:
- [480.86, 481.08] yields 15.7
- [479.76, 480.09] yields 15.2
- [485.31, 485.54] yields 13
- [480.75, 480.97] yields 15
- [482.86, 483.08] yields 14.7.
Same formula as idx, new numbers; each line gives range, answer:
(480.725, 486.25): 16.3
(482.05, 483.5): 15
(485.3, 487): 19.5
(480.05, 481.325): 15.2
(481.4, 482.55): 15.5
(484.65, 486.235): 18.6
